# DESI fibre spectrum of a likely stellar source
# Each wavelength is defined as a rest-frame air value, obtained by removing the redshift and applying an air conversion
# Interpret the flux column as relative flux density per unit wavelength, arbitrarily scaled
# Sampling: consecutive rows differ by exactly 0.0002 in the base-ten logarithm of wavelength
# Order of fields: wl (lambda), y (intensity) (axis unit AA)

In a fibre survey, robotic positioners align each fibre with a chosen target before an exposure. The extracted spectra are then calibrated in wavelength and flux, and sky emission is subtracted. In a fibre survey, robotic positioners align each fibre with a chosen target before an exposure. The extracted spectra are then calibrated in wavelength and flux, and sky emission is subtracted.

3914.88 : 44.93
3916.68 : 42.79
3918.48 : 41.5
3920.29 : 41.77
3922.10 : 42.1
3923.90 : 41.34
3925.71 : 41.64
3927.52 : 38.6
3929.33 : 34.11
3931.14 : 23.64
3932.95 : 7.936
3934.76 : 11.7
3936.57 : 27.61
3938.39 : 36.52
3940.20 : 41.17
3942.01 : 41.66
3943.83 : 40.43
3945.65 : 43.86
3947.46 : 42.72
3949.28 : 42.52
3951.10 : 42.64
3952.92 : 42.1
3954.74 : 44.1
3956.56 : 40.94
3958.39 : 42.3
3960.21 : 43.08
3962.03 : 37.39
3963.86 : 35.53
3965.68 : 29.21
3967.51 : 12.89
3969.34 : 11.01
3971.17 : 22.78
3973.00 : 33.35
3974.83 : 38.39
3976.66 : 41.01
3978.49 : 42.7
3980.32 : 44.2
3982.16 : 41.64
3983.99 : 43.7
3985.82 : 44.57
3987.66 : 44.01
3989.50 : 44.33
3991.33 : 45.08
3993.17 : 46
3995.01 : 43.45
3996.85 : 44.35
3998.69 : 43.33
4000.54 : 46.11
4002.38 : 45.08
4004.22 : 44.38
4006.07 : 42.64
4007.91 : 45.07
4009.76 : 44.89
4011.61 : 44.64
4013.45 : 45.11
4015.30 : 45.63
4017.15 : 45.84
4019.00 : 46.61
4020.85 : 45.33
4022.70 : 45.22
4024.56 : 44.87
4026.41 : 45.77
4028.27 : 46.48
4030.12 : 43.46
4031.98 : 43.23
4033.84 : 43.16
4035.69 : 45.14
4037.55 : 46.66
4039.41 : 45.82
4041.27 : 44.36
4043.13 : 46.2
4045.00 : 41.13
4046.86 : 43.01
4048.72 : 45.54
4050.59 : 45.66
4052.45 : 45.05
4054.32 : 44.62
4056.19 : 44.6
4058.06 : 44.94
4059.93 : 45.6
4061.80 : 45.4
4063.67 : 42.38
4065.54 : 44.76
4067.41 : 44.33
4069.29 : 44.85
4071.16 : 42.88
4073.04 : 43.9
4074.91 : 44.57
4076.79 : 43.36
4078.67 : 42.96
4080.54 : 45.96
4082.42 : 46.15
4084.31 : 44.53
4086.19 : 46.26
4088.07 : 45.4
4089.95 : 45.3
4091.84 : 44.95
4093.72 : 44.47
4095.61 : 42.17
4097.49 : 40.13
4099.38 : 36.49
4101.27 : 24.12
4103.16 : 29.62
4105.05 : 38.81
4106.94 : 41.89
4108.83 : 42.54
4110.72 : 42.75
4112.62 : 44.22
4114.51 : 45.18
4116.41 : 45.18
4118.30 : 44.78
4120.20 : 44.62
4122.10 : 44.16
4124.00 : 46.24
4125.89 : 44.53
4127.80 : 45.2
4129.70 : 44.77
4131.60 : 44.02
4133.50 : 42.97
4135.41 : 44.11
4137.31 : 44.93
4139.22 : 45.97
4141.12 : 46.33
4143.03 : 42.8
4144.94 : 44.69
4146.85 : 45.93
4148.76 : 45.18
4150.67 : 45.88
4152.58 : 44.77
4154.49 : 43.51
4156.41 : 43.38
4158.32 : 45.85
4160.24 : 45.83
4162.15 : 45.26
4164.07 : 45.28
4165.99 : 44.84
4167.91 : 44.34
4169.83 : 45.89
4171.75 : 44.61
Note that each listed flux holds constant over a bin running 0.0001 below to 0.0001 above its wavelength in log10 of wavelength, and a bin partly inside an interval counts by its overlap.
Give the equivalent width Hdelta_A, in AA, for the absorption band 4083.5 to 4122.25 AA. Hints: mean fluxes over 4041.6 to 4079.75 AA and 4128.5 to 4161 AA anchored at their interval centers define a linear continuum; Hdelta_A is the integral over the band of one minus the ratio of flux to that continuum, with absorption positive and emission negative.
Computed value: 2.4 AA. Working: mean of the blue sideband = 44.3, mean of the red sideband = 44.8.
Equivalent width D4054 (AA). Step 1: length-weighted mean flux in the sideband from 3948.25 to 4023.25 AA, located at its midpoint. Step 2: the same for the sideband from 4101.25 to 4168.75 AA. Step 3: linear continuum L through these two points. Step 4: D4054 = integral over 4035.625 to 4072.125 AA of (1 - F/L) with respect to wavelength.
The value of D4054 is -2.2 AA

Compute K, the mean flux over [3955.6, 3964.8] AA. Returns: 39.8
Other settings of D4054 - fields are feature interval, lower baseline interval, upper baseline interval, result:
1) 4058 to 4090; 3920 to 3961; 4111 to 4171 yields -1.8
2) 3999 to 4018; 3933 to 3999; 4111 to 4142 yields -2.6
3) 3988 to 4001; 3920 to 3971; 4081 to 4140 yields -2.6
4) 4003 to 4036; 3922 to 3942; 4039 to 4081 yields -3.7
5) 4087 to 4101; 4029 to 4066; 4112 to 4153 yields 0.9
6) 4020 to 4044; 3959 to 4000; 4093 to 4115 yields -4.1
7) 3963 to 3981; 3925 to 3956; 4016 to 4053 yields 3.6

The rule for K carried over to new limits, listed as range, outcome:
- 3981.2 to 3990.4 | 43.6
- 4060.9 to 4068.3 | 44.2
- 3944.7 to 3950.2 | 43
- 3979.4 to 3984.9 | 43.2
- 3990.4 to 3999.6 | 44.5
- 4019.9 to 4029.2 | 45.5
